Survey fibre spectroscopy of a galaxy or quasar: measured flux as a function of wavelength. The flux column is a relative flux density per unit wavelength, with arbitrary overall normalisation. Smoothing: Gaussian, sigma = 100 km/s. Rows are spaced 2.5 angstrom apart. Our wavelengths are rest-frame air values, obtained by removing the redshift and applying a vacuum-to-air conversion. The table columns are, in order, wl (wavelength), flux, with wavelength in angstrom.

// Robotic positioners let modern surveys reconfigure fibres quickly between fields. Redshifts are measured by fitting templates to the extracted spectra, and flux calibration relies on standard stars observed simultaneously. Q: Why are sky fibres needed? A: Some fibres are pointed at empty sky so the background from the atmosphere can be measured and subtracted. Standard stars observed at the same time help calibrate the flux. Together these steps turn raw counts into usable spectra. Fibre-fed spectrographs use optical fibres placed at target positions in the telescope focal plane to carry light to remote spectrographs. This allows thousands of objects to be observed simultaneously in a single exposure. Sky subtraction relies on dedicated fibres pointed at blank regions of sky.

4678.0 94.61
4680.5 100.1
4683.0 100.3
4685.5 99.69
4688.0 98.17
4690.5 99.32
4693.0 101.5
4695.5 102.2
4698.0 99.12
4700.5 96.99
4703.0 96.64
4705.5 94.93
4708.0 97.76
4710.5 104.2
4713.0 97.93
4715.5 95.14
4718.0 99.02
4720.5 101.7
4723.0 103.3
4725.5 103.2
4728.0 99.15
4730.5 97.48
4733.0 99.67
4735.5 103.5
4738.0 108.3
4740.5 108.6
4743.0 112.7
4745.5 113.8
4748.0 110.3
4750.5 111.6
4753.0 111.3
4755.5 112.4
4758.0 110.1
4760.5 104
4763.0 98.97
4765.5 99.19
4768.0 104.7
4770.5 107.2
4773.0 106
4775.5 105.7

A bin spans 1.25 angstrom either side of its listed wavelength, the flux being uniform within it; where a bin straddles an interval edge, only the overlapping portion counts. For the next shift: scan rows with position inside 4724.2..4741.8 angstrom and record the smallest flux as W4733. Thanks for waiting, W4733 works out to 97.48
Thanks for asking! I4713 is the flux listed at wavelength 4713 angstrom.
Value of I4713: 97.93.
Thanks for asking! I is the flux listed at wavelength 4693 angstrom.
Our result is 101.5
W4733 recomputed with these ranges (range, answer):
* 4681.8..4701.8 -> 96.99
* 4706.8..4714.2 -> 97.76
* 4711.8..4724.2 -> 95.14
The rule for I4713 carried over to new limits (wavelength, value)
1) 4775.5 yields 105.7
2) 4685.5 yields 99.69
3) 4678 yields 94.61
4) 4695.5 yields 102.2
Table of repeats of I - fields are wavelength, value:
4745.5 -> 113.8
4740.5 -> 108.6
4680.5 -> 100.1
